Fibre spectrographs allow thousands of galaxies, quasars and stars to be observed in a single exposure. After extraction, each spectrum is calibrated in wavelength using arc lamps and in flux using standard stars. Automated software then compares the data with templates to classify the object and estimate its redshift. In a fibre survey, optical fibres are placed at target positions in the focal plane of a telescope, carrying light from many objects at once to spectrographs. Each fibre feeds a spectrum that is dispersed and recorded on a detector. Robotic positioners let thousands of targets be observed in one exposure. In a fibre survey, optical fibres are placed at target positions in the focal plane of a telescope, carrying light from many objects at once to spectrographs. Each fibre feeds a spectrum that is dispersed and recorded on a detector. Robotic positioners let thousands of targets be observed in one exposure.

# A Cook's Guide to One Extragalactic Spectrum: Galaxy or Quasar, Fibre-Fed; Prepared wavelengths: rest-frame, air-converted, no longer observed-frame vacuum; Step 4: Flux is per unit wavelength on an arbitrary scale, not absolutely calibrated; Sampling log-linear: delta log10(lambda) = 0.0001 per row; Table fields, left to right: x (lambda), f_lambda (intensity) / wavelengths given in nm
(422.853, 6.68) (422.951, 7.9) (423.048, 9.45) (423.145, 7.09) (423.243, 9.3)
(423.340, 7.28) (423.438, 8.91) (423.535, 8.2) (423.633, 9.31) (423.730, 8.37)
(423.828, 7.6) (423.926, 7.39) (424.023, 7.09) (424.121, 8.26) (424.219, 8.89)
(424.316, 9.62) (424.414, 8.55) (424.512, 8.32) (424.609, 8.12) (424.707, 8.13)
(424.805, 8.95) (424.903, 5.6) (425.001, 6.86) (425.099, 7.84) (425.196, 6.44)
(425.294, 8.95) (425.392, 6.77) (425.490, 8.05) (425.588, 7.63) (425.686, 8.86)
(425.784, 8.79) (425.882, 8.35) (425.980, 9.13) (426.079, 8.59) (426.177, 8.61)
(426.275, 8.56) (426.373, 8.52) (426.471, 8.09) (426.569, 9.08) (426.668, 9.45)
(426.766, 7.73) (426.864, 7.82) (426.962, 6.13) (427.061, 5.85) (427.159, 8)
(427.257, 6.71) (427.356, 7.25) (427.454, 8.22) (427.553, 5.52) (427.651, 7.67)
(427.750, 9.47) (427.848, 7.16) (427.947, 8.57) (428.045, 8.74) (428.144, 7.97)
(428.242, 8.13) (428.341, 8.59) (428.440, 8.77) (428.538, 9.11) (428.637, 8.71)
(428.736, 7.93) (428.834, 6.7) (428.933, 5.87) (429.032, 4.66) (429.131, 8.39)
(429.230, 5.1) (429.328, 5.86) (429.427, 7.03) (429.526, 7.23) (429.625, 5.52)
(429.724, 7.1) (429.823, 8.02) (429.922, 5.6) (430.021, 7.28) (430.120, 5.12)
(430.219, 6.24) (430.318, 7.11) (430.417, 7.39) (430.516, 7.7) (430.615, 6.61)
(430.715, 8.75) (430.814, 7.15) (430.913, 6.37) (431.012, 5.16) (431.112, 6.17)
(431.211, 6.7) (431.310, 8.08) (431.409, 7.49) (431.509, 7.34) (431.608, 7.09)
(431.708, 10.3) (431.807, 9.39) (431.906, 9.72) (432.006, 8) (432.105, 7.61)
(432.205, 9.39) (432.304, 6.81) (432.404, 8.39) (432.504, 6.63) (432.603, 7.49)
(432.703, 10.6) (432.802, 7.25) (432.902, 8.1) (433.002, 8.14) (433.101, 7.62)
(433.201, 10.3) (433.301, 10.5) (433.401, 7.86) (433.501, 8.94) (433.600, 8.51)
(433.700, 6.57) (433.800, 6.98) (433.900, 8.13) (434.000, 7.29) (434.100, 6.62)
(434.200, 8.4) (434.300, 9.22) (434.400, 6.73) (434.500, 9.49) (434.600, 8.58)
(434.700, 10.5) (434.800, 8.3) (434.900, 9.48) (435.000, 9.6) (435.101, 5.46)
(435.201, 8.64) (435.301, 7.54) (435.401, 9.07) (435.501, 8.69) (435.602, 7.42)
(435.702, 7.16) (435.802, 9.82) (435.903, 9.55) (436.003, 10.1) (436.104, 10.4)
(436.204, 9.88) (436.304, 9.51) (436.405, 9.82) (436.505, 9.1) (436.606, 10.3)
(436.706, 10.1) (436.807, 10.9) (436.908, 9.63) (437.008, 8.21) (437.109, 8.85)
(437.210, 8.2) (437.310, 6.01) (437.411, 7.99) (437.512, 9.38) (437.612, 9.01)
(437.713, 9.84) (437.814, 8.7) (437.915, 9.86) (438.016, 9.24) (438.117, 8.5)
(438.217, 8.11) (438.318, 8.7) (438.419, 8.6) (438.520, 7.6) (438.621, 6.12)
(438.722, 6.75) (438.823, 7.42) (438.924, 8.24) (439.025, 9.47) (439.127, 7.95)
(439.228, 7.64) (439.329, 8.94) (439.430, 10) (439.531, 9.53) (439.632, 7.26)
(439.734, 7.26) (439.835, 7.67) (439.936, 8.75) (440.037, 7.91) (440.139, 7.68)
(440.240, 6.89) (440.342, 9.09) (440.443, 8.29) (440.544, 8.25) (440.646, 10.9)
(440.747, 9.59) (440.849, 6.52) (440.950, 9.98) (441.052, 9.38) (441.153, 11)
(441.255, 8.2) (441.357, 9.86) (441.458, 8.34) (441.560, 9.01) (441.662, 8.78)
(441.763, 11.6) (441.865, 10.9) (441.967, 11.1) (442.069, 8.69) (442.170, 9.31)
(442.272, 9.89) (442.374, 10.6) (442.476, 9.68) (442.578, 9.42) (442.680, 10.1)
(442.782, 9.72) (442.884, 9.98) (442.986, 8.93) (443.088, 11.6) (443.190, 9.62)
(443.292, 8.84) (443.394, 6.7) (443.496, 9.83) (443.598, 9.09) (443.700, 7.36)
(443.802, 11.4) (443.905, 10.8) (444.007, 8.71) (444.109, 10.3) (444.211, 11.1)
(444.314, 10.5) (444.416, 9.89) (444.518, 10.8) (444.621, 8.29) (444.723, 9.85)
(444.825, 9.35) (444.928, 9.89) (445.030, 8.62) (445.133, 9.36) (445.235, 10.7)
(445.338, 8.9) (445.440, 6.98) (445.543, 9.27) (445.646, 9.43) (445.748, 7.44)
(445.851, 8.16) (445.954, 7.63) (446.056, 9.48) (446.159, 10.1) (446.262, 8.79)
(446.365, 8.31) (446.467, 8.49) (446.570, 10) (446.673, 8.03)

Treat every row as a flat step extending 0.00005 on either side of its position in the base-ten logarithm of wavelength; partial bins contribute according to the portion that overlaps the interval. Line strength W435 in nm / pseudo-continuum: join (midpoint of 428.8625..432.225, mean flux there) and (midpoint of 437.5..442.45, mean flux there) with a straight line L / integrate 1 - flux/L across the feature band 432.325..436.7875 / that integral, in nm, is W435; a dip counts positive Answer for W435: -0.44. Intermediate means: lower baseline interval 7.11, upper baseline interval 8.82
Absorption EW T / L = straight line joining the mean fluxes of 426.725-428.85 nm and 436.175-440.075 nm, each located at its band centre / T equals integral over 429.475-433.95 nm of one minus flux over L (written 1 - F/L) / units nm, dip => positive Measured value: 0.25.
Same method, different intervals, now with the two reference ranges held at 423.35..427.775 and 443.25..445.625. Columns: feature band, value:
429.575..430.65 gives 0.21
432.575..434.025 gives 0.04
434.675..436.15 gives 0.00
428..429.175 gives 0.06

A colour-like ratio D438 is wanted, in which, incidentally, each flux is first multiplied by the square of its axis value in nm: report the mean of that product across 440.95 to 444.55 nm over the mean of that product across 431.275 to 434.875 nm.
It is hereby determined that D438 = 1.2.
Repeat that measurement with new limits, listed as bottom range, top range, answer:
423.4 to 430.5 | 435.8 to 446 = 1.26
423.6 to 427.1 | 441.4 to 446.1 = 1.28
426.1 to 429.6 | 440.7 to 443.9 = 1.34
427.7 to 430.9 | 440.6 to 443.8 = 1.39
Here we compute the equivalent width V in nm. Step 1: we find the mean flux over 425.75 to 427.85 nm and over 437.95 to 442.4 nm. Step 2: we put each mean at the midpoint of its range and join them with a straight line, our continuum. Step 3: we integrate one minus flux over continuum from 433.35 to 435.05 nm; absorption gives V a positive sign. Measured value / 0.019 nm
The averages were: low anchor 7.95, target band 8.31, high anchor 8.76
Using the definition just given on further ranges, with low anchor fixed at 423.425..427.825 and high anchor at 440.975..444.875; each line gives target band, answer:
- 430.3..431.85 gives 0.202 nm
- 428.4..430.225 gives 0.326 nm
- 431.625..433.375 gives 0.022 nm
